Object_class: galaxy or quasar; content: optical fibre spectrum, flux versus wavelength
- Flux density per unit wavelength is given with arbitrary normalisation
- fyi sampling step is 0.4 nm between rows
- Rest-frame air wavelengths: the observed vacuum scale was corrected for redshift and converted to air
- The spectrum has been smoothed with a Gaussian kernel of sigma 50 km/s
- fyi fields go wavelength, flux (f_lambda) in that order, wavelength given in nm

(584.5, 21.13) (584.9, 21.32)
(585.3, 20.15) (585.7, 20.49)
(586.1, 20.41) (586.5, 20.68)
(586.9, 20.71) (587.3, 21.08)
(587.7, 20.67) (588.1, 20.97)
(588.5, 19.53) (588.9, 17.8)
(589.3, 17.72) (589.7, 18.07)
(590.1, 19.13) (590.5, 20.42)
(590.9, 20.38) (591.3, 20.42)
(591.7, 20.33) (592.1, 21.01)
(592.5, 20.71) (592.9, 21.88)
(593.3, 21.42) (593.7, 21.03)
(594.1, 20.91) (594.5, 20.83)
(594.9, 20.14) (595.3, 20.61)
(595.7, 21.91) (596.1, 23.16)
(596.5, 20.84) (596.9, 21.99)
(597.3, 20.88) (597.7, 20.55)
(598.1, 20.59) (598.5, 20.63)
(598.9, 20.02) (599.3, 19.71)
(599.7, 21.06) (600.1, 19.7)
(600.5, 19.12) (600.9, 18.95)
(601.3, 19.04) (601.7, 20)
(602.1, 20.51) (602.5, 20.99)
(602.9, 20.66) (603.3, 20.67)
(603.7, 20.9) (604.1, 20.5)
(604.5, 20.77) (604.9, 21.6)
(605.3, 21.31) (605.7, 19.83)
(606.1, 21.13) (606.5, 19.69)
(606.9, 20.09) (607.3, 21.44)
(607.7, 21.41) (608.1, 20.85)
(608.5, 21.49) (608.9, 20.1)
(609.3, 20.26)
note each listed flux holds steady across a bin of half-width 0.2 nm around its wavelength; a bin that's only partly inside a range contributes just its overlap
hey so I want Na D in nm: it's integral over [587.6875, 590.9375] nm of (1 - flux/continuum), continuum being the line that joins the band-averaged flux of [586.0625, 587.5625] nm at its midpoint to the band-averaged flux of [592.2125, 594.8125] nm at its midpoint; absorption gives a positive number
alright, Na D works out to 0.247 nm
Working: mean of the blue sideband 20.8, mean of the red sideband 21.1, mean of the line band 19.3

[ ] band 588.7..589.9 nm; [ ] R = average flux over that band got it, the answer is 17.9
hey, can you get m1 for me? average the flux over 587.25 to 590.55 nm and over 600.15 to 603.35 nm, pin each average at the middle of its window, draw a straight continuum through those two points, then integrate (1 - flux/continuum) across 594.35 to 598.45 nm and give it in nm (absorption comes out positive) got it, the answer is -0.30 nm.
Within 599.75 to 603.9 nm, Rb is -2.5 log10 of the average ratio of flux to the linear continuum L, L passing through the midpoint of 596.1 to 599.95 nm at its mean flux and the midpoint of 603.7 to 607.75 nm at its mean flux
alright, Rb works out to 0.04 mag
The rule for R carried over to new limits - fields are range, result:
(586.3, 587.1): 20.7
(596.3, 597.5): 21.2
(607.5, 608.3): 21.1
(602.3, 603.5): 20.8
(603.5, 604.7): 20.7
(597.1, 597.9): 20.7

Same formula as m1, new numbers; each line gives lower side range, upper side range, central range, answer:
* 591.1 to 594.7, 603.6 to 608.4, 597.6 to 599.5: 0.055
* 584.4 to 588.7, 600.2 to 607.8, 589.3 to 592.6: 0.110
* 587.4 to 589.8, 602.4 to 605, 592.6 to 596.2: -0.252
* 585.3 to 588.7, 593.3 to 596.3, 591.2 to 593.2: 0.008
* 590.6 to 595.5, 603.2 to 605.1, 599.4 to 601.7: 0.138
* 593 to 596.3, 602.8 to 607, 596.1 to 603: 0.196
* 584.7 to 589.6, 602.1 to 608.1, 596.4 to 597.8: -0.044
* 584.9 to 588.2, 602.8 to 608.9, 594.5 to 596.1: -0.033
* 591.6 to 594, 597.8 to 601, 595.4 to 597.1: -0.113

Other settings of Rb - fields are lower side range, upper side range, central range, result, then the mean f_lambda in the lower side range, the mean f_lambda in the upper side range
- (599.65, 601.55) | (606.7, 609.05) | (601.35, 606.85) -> -0.02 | 19.5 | 20.9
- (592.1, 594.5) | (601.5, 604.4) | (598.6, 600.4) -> 0.04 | 21.1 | 20.6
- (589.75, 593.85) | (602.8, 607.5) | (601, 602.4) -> 0.04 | 20.6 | 20.7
